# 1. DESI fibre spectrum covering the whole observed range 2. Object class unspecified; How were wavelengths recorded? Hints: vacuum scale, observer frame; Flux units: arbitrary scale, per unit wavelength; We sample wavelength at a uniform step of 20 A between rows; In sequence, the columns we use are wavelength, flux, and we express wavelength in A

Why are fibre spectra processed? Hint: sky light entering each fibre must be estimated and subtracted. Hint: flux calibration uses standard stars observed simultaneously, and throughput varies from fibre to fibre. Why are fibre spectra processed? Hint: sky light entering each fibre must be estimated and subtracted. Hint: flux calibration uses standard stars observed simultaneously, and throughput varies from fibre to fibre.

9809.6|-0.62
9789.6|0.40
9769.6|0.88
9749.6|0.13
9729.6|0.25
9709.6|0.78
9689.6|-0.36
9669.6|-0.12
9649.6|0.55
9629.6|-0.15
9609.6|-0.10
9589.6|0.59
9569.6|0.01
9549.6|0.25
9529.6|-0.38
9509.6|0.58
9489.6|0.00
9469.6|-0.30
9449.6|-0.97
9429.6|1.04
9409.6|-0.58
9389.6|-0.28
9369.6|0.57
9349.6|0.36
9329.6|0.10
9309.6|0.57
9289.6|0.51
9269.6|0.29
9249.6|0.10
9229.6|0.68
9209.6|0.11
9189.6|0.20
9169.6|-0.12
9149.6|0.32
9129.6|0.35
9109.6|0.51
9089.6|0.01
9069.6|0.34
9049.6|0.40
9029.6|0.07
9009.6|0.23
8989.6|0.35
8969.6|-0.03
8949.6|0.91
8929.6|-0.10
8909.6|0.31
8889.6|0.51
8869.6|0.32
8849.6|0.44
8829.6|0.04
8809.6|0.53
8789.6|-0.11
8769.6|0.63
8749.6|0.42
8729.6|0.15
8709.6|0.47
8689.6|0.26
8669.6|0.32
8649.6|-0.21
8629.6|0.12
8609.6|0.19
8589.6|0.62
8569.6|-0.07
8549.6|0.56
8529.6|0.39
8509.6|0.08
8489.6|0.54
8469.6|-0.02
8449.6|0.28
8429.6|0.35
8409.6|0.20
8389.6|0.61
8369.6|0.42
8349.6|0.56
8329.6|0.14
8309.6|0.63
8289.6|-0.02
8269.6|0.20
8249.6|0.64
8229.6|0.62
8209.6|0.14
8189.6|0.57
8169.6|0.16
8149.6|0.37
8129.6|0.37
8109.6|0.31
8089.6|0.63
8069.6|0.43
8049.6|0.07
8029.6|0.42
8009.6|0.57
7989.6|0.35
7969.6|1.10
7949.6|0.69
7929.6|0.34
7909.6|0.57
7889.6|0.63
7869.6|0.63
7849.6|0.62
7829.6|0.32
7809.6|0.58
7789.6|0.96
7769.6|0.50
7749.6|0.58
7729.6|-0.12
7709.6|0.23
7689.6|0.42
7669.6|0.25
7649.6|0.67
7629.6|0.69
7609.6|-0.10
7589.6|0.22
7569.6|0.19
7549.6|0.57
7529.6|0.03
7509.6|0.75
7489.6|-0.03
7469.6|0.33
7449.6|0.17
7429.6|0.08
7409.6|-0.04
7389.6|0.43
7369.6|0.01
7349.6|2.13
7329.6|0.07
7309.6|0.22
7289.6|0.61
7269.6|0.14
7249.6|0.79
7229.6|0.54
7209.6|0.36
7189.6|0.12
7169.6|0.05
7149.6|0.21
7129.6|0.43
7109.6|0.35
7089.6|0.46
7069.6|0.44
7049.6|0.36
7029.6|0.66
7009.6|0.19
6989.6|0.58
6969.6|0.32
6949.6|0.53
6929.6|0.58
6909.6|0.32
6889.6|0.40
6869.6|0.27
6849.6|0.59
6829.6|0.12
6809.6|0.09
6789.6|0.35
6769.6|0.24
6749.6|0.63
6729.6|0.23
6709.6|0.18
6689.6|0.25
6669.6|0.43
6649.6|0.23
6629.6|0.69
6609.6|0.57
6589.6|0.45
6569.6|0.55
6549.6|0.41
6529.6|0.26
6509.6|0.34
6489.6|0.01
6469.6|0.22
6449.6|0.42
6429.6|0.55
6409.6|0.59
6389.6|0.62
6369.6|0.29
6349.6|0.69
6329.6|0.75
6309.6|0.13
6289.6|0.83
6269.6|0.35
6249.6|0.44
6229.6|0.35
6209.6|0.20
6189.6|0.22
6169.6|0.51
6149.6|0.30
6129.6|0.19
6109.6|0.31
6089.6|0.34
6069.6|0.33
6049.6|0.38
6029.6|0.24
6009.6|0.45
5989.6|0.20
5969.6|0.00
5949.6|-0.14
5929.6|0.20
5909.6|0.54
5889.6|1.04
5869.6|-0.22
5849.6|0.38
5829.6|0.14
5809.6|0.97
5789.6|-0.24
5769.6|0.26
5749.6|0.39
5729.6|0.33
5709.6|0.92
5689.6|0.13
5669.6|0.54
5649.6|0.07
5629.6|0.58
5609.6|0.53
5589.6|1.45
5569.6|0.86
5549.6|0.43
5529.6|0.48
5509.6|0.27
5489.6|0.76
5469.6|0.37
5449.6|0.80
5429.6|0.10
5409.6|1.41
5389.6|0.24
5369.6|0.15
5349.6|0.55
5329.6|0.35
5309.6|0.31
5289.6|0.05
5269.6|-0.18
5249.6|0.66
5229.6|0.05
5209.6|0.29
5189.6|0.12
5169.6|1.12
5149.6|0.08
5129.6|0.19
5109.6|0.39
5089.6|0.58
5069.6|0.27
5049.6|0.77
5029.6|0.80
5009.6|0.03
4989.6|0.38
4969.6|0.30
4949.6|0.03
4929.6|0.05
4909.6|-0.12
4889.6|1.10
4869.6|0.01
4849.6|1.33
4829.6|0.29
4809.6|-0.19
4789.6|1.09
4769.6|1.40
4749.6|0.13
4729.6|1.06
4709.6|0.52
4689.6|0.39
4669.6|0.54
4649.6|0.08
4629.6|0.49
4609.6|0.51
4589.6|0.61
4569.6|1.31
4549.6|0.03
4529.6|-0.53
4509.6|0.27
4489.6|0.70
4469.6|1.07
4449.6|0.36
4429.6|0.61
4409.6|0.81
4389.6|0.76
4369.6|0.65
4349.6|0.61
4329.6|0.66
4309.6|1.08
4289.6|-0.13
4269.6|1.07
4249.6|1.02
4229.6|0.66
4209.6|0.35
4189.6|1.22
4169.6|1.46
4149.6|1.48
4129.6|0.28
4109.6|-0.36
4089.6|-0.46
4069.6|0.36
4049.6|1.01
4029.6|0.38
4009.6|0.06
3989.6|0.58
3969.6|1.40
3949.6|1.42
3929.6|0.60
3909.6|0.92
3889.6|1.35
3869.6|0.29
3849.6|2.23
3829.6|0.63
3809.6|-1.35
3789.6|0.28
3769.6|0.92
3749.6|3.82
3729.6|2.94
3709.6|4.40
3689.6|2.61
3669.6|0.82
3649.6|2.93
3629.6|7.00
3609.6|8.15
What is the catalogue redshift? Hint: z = 0.97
